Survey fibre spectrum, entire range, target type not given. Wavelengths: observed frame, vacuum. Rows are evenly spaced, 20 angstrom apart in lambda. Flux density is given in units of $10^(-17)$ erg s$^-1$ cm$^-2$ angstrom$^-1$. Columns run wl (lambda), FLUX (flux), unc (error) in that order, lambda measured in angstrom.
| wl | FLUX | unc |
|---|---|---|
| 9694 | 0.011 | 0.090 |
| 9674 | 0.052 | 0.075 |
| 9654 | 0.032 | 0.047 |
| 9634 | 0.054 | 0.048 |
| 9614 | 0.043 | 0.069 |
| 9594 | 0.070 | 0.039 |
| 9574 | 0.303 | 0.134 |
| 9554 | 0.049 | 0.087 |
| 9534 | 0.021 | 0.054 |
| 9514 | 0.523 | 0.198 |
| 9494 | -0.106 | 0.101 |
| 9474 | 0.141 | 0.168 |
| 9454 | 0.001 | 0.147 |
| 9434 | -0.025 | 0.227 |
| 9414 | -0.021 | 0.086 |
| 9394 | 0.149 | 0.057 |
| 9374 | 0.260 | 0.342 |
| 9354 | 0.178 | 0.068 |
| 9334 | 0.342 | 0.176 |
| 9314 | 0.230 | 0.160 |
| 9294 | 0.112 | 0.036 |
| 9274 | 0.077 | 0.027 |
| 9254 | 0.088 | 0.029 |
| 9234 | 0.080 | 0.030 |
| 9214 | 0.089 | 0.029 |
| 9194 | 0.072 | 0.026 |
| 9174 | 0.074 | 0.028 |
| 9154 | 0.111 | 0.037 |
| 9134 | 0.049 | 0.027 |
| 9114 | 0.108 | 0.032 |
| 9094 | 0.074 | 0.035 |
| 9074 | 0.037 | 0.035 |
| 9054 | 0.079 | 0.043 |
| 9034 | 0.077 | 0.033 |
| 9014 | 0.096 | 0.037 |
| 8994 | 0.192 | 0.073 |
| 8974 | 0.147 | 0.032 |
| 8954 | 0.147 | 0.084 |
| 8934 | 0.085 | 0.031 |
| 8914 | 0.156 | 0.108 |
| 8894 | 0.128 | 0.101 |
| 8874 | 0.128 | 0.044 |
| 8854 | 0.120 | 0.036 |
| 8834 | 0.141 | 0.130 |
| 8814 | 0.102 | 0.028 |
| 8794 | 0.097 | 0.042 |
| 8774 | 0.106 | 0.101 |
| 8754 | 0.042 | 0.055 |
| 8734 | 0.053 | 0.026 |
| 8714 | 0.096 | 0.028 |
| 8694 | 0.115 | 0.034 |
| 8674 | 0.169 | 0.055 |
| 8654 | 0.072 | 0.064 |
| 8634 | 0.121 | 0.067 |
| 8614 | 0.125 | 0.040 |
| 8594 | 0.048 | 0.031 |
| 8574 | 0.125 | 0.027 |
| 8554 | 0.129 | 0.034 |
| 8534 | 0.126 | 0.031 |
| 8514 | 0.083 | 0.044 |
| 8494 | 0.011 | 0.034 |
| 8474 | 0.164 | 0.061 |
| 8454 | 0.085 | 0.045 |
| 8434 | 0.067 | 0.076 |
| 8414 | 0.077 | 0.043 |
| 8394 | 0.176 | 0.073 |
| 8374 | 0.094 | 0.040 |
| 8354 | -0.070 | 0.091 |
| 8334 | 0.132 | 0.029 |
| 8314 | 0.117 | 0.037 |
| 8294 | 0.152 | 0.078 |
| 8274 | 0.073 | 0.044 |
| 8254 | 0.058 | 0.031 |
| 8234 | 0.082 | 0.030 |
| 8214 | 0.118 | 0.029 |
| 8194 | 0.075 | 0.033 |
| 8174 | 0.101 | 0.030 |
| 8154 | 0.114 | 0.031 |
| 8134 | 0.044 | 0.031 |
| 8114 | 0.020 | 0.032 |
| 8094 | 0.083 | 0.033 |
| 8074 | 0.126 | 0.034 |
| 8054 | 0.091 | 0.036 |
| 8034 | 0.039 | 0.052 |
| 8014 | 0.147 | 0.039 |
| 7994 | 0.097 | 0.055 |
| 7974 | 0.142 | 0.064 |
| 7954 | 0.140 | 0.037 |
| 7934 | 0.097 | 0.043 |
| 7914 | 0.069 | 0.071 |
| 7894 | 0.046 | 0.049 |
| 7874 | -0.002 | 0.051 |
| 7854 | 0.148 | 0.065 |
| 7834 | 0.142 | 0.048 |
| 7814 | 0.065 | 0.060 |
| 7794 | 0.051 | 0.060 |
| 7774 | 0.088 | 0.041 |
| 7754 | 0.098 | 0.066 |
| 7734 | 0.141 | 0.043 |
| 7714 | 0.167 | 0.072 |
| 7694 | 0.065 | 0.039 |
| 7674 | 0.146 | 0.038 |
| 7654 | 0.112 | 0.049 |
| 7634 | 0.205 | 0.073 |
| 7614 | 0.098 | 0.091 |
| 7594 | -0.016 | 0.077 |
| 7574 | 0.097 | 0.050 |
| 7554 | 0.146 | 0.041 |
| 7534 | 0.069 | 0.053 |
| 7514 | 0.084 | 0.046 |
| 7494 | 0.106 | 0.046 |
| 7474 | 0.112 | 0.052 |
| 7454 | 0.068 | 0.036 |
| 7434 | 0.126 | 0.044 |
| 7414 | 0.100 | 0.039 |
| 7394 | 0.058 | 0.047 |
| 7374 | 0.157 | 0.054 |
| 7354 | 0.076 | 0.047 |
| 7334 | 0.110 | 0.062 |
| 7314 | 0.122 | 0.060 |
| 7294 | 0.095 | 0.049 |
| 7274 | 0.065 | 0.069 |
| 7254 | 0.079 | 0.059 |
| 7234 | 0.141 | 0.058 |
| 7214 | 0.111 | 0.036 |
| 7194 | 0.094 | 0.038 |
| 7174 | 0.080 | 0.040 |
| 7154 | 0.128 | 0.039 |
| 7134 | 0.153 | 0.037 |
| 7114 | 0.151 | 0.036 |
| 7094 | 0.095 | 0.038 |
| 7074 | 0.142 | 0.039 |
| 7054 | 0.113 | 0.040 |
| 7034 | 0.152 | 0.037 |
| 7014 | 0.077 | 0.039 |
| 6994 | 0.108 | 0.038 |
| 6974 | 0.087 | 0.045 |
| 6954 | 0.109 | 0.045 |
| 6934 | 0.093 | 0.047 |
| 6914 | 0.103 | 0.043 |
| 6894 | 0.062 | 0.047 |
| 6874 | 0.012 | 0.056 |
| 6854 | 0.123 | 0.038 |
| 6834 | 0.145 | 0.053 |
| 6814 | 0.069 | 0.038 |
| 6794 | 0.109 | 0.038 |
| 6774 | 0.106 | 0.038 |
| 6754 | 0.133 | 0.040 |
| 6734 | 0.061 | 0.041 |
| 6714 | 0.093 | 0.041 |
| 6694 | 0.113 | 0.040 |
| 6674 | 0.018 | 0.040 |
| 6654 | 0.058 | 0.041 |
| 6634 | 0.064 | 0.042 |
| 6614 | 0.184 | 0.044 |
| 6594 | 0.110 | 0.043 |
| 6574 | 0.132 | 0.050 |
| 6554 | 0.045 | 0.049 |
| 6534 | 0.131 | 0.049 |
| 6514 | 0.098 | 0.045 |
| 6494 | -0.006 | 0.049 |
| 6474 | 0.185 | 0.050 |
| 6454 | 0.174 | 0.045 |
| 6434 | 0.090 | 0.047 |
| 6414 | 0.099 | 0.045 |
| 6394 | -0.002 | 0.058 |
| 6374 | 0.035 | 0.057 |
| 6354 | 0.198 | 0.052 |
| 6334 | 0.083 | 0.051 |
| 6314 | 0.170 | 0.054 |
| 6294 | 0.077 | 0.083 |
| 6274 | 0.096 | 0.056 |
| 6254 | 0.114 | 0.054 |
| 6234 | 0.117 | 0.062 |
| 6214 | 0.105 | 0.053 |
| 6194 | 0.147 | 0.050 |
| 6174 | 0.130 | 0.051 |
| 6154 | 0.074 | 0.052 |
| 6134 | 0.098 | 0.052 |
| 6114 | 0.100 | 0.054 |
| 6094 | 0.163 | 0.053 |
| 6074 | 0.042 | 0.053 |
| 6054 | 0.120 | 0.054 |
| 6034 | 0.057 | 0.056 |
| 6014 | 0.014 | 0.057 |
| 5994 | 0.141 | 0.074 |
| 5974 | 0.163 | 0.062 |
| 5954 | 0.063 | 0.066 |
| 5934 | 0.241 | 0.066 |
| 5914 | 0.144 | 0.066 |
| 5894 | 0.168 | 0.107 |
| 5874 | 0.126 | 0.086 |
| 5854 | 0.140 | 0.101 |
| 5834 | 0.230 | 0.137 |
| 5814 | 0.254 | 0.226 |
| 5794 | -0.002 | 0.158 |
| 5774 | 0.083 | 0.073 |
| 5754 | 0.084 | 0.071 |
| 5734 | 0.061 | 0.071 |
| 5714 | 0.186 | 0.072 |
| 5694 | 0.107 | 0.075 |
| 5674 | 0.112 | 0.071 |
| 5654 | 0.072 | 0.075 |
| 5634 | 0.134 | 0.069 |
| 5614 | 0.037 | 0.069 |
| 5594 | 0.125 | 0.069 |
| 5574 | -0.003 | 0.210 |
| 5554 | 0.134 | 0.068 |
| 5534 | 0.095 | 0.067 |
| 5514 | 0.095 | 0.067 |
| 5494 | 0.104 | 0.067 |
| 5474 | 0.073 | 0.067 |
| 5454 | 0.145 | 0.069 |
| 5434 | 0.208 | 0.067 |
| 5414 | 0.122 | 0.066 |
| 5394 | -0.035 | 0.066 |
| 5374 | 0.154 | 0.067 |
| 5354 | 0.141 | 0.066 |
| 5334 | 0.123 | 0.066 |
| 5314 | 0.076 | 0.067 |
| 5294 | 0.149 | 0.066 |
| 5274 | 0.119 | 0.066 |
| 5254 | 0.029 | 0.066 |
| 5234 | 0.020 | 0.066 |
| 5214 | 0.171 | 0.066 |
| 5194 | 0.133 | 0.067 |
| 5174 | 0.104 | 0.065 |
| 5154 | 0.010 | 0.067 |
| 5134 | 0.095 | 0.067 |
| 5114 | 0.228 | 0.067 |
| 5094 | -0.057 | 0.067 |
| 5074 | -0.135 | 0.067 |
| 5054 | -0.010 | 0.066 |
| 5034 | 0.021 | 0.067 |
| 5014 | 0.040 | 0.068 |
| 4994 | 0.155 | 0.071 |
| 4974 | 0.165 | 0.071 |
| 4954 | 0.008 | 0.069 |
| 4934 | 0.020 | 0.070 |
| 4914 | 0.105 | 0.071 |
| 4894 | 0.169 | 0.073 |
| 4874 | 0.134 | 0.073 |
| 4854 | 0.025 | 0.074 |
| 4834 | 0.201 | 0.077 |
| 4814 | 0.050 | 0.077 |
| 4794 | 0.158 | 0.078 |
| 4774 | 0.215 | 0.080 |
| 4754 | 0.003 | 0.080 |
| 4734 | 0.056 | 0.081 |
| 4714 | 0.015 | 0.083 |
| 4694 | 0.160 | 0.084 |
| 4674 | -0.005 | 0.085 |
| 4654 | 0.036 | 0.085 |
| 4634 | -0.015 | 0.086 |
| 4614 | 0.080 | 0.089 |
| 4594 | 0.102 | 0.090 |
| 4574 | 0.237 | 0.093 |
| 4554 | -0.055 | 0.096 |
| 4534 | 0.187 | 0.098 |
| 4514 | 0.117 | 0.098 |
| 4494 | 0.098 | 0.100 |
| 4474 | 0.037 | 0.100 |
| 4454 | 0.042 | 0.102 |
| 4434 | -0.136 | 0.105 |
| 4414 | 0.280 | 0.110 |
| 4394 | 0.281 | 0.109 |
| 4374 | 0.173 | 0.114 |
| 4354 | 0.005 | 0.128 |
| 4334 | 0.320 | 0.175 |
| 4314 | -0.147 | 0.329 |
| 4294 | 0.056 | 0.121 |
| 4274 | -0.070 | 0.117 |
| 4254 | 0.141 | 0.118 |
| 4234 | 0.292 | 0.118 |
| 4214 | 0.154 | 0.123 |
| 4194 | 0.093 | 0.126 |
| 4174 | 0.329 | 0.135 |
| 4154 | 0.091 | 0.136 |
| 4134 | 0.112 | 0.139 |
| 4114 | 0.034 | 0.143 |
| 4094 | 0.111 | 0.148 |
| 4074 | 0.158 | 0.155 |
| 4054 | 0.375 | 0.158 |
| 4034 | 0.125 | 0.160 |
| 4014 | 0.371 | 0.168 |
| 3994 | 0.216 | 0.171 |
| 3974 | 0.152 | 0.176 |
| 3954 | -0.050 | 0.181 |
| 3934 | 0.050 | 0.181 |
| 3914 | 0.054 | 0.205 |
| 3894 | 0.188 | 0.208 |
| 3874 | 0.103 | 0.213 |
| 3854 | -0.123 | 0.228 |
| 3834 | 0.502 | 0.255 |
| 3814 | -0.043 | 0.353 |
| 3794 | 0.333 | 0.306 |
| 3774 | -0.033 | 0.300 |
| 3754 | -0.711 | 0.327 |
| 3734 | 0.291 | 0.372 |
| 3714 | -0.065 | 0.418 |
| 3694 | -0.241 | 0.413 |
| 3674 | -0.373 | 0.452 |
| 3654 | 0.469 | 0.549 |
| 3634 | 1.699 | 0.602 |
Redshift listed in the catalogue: 0.43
